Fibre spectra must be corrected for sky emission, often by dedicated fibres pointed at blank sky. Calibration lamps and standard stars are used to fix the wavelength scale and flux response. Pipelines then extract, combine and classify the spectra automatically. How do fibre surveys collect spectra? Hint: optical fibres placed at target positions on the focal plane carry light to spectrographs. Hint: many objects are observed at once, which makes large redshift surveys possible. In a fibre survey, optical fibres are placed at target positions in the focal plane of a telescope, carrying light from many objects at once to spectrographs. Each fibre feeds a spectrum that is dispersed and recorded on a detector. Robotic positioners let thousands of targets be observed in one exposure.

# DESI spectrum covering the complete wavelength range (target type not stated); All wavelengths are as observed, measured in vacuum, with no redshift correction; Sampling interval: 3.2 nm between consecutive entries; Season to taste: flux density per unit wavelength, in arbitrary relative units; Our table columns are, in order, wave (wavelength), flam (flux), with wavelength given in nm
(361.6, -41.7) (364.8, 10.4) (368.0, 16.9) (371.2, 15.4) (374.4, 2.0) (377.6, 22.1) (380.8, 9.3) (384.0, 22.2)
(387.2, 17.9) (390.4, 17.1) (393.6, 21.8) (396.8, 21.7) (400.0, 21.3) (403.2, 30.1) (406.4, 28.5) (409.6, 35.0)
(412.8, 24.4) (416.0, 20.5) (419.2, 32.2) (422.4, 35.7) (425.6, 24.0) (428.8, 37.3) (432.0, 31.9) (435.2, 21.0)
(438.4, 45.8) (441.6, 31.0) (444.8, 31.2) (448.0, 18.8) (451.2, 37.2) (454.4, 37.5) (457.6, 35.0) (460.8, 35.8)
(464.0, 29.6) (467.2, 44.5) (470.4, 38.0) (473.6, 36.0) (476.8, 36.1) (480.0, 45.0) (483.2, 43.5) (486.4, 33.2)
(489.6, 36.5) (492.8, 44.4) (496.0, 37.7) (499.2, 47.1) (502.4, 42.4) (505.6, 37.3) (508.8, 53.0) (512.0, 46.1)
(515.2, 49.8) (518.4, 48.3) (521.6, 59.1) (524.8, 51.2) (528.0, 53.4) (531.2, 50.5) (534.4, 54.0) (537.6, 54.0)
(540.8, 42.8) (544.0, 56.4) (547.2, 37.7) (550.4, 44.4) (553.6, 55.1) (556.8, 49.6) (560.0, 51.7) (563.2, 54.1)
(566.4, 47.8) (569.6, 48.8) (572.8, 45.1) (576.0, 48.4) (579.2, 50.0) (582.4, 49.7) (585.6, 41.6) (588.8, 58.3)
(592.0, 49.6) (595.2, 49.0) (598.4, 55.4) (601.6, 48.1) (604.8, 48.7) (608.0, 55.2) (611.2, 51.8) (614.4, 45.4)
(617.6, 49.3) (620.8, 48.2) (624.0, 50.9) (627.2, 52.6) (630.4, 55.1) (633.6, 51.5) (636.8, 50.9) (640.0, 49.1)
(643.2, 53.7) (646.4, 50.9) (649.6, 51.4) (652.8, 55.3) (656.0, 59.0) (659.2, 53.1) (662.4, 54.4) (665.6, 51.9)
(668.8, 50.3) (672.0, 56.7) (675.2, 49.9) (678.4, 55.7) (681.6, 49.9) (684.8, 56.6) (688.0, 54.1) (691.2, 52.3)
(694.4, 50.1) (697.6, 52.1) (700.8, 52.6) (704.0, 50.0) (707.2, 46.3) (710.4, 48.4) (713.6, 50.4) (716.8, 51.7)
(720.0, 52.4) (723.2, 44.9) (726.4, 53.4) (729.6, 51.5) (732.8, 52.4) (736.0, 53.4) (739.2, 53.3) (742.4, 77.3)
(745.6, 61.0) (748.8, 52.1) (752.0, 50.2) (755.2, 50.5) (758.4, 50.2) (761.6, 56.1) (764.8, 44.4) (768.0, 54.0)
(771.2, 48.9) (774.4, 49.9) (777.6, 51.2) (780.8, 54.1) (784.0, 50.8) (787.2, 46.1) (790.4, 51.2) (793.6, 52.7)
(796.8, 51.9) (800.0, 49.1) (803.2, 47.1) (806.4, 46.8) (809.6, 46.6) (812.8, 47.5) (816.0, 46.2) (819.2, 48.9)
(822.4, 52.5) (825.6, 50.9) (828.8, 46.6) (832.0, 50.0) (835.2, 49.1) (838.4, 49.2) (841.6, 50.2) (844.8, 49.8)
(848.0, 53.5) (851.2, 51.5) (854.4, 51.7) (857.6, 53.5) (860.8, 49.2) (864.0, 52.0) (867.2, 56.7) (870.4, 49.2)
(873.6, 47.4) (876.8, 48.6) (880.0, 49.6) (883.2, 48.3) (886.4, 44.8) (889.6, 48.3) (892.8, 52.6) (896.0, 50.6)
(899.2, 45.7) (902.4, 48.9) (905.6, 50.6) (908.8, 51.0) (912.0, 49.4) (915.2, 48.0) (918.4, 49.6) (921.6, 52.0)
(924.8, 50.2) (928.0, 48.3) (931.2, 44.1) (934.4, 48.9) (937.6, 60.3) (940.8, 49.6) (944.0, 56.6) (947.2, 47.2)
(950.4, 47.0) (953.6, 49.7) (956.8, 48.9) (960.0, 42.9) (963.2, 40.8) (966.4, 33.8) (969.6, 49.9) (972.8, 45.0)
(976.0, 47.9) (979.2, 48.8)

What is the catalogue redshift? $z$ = 0.132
